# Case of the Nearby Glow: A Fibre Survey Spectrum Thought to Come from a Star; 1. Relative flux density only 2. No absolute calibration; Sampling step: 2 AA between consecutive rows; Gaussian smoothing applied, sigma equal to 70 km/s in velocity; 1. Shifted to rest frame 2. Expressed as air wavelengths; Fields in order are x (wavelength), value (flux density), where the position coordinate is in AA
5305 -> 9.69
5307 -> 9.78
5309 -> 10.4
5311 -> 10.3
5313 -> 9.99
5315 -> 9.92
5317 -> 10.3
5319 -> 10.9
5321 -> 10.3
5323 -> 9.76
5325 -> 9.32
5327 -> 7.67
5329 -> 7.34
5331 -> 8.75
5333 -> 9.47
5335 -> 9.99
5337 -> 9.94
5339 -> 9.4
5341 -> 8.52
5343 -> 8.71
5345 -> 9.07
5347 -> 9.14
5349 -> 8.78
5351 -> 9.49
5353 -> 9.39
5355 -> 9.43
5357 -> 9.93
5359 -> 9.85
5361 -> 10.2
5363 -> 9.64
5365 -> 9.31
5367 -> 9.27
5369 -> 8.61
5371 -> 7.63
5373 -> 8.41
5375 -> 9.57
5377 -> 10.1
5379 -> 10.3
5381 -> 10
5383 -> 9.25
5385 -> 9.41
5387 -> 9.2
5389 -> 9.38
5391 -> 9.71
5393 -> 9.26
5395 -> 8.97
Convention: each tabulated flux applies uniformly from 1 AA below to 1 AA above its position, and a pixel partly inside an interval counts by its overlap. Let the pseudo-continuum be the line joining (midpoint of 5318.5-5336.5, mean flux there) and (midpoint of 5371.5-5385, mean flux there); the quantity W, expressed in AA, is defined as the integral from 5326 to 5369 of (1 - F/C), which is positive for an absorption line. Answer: 0.8 AA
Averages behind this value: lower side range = 9.25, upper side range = 9.52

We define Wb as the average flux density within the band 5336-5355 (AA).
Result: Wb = 9.17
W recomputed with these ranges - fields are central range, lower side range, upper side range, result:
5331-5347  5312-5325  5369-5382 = 0.93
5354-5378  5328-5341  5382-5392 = -0.15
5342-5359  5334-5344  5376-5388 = 0.26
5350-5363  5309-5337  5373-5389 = -0.16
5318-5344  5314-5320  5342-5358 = 1.73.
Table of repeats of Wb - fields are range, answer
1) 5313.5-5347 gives 9.34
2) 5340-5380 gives 9.27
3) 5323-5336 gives 8.83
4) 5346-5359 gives 9.4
